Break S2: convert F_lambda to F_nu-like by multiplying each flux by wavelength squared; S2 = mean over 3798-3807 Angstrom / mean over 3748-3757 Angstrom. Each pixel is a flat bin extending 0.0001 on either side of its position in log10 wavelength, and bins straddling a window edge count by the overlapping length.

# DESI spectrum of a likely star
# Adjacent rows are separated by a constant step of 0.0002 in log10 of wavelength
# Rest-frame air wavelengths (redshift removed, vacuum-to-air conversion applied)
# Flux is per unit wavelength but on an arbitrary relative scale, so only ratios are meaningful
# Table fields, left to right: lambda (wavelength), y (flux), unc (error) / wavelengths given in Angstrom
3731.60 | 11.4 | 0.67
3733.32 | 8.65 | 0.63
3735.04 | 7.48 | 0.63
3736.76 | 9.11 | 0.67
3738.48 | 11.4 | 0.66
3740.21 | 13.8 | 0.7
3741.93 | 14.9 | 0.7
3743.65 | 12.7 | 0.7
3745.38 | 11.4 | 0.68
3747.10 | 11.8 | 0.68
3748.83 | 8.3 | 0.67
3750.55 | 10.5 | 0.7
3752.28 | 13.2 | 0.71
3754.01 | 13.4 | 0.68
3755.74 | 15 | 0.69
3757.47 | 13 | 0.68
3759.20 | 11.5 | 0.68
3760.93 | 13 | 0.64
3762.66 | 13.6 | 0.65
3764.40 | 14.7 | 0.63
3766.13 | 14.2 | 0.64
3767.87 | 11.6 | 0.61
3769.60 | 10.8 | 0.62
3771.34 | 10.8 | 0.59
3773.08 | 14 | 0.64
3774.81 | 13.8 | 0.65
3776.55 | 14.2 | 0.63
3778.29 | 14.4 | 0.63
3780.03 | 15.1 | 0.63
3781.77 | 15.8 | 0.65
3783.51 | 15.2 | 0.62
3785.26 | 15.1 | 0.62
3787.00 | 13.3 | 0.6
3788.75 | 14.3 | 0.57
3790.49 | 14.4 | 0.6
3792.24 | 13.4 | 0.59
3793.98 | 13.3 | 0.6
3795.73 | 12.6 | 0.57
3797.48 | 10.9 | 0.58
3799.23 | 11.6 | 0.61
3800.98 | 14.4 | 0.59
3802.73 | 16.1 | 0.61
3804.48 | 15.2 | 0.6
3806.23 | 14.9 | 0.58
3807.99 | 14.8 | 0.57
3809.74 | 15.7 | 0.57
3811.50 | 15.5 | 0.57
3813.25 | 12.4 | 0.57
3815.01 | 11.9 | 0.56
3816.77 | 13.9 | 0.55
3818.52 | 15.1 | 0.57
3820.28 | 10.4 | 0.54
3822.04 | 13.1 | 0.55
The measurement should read 1.2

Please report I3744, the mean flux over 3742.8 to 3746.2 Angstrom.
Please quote 12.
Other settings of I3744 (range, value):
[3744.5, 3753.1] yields 11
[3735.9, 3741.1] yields 11.5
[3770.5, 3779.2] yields 13.5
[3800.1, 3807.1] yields 15.2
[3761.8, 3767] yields 14.2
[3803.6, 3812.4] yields 15.2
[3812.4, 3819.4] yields 13.3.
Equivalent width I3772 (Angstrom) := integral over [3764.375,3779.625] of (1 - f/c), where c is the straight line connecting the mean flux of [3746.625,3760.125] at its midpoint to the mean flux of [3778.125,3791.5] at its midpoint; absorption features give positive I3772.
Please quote 0.6 Angstrom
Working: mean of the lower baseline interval 12.1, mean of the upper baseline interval 14.7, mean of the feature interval 13.1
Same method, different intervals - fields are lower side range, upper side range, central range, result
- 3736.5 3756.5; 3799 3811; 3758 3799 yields 0.6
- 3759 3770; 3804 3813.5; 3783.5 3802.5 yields 0.9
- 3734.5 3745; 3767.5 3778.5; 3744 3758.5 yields 0.0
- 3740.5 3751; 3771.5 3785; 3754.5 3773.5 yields 0.5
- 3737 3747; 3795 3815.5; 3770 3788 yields -1.0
